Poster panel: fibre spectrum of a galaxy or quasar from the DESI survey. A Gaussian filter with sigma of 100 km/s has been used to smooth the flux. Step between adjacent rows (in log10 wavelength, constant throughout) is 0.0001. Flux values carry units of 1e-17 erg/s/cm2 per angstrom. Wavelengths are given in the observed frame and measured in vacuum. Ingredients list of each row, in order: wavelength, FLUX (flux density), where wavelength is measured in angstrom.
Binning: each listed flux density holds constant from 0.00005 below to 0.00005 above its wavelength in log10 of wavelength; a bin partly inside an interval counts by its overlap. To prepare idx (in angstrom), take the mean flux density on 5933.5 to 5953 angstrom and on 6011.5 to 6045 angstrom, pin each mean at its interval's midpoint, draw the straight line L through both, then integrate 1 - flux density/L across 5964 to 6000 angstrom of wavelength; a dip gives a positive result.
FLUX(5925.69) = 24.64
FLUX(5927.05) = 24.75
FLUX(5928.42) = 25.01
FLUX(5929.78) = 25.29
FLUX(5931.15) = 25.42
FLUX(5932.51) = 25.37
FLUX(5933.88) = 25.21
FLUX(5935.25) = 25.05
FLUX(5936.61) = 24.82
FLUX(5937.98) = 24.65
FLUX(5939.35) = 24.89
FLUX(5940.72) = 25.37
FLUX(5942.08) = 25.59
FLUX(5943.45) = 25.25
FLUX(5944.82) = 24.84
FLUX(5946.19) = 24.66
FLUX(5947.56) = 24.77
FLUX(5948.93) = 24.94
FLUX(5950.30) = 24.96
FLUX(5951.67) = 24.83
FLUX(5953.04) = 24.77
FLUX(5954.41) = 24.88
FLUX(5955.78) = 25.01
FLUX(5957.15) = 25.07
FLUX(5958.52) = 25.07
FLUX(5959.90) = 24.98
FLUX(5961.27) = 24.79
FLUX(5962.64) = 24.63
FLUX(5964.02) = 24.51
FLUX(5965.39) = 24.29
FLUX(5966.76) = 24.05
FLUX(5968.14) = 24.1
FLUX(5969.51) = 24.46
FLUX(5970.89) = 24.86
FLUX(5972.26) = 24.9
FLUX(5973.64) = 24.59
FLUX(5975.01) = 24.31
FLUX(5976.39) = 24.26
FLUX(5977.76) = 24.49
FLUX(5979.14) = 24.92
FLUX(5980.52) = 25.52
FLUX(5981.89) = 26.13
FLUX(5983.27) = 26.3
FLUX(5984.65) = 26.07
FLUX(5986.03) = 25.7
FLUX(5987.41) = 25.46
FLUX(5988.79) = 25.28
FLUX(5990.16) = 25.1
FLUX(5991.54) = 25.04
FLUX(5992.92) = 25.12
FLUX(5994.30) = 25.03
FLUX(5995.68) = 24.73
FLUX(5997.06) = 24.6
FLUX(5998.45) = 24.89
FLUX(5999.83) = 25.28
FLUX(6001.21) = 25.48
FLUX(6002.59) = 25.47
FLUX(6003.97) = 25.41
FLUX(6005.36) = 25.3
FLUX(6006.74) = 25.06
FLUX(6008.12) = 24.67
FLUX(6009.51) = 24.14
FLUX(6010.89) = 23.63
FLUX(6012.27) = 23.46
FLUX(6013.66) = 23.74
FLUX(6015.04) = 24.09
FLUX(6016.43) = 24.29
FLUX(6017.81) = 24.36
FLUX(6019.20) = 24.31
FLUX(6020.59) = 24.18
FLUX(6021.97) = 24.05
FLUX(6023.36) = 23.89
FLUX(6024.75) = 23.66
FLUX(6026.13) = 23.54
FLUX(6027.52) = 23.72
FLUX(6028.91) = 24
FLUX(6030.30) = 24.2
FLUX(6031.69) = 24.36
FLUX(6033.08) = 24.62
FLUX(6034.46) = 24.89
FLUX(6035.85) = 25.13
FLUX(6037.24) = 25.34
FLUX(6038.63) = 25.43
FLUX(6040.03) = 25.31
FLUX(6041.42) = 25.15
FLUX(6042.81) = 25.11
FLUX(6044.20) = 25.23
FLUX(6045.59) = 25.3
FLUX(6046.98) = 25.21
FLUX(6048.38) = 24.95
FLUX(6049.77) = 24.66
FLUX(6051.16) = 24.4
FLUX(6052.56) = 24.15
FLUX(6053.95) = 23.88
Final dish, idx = -0.4 angstrom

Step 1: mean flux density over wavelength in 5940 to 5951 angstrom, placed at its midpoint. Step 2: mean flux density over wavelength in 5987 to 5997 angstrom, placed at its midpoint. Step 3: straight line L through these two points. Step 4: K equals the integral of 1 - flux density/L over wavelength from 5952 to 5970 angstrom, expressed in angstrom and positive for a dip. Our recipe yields 0.3 angstrom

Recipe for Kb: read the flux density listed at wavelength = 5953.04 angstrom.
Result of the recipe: 24.77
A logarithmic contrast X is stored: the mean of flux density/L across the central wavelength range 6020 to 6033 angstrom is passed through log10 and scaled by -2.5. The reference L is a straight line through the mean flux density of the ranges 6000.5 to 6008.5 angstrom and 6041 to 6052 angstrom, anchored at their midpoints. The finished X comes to 0.05 mag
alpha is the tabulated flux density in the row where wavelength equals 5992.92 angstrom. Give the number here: 25.12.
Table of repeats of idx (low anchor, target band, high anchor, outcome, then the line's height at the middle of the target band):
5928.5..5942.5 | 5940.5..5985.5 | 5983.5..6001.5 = 0.51 angstrom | 25.2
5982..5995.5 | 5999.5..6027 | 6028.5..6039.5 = 0.77 angstrom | 25.1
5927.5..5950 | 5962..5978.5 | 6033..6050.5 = 0.41 angstrom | 25.1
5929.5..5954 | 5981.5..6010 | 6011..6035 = -1.00 angstrom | 24.4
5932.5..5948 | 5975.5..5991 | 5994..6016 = -0.36 angstrom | 24.8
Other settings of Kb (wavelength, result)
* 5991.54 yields 25.04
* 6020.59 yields 24.18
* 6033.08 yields 24.62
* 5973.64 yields 24.59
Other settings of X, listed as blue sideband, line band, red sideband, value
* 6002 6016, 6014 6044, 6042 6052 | 0.01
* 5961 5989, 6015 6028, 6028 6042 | 0.04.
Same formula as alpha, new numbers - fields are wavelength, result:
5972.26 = 24.9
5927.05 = 24.75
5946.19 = 24.66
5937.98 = 24.65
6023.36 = 23.89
